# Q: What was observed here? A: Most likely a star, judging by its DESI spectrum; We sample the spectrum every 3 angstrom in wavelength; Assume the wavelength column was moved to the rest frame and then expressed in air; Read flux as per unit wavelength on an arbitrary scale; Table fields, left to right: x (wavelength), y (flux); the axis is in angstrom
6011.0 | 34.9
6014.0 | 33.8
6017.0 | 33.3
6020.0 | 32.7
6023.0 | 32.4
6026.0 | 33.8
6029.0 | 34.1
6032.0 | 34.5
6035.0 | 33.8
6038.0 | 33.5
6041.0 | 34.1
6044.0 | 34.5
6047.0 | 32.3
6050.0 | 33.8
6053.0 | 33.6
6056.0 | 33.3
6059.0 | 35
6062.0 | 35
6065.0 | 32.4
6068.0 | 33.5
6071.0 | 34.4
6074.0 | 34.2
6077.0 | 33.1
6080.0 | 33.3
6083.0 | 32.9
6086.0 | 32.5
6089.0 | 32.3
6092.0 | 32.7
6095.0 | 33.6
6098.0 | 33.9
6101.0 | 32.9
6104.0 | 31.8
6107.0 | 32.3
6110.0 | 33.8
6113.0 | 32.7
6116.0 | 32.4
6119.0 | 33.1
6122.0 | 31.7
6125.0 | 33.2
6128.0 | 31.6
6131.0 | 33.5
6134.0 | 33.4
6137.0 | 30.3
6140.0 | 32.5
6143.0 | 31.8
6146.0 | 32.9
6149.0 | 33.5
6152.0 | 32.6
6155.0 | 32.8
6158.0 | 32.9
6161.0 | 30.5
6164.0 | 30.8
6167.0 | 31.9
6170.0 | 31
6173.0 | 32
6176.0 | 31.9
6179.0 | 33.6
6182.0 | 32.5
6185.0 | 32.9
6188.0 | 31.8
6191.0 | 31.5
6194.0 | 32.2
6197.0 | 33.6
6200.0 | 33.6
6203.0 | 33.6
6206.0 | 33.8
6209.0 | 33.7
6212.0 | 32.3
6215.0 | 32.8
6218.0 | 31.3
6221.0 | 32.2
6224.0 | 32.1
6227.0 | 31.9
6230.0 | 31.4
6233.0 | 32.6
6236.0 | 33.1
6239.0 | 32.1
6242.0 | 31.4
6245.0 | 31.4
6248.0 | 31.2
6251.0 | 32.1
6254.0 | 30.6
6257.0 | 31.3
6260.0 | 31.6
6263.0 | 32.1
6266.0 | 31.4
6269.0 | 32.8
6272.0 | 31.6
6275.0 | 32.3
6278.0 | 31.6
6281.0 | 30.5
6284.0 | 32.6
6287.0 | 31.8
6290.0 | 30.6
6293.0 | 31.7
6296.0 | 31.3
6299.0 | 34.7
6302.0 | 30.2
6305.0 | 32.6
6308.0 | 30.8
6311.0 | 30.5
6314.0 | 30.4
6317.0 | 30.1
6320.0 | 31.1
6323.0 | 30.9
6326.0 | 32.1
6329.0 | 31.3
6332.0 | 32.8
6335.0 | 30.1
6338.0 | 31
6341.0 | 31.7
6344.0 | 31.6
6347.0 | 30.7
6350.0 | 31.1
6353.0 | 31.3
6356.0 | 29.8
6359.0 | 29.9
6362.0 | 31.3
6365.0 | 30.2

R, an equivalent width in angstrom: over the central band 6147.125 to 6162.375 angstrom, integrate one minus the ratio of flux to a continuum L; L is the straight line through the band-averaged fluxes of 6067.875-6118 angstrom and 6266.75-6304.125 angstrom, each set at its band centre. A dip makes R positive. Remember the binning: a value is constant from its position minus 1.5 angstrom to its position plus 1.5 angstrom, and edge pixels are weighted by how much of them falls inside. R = 0.1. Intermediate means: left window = 33.1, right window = 31.8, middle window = 32.5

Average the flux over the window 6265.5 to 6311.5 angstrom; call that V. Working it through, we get 31.7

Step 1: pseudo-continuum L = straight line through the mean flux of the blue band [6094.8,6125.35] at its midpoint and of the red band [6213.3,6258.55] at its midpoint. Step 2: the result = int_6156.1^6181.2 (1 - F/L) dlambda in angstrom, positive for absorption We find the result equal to 0.4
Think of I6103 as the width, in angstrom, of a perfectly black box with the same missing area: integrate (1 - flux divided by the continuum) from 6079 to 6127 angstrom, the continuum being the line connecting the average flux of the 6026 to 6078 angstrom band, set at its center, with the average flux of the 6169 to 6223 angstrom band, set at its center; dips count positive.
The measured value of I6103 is 0.85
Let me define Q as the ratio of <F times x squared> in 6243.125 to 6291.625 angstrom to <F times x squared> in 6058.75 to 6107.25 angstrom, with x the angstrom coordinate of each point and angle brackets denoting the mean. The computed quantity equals 1.0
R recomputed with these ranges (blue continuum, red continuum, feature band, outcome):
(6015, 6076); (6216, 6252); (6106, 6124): 0.19 angstrom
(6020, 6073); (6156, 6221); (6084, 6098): 0.17 angstrom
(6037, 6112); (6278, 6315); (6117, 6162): 0.53 angstrom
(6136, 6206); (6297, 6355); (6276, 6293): 0.06 angstrom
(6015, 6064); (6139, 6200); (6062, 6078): -0.14 angstrom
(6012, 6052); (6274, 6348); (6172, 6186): -0.06 angstrom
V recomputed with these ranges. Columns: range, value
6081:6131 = 32.7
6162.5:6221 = 32.5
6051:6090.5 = 33.5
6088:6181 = 32.4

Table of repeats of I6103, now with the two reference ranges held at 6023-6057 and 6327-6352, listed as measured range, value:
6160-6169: 0.44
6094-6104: 0.01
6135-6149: 0.33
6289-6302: -0.11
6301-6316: 0.31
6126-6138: 0.23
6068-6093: 0.13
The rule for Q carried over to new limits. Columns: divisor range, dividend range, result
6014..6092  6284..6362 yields 1.02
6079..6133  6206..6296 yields 1.02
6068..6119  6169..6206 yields 1.02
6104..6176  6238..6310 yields 1.02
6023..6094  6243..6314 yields 1.01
